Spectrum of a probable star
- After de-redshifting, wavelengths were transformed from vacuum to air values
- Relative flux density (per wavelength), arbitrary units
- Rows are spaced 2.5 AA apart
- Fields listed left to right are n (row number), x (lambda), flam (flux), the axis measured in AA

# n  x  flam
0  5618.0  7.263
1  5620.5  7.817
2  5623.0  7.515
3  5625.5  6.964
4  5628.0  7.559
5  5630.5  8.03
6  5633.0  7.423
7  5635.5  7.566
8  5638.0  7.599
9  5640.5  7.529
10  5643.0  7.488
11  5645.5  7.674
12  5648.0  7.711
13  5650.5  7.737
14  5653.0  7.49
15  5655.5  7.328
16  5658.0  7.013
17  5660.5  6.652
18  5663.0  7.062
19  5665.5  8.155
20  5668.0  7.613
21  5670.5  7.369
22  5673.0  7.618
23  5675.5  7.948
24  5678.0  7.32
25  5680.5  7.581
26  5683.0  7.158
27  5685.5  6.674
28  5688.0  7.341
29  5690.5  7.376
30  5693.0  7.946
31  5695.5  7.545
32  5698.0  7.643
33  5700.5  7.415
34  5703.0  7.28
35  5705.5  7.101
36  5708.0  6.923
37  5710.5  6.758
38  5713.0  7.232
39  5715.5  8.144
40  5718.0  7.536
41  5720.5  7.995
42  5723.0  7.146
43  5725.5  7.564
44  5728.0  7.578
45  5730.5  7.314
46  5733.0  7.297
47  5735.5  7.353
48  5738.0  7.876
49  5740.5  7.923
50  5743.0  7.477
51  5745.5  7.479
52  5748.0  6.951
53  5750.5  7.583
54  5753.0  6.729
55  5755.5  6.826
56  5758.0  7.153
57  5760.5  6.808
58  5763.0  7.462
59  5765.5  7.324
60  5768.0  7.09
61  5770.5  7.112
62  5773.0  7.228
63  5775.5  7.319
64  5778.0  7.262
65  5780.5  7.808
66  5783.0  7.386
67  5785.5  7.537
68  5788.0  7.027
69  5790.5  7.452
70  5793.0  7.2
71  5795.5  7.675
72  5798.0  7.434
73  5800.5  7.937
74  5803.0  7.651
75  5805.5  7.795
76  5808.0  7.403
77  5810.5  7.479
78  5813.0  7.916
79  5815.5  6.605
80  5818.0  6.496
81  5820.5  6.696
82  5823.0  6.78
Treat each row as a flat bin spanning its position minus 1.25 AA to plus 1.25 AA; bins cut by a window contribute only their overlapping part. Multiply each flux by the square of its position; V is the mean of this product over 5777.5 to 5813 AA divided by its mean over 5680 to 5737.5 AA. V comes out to 1.05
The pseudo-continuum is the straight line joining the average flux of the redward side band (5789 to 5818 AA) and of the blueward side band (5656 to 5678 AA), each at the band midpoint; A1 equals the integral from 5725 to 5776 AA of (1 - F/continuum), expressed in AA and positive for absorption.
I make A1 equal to 1.0 AA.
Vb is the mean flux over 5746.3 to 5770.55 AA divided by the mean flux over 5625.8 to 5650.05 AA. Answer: 0.94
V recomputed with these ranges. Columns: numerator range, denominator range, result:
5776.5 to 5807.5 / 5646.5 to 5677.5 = 1.05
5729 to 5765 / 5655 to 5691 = 1.02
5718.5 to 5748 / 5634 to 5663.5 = 1.05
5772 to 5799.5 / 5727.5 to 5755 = 1.02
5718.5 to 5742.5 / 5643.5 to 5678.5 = 1.04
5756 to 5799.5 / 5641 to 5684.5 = 1.02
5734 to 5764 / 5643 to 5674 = 1.01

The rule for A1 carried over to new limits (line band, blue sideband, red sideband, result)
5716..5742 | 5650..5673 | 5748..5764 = -1.5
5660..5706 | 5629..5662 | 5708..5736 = 0.2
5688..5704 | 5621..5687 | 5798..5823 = -0.2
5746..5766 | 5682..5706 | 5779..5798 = 0.8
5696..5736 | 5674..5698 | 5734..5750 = 0.4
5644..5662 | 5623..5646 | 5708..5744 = 0.4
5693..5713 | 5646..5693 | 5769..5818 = 0.4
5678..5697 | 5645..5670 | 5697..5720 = 0.0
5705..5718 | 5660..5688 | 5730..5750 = 0.3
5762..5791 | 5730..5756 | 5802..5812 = 0.6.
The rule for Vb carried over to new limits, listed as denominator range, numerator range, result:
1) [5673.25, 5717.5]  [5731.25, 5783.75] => 0.99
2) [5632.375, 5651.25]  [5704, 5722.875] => 0.97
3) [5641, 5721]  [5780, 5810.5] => 1.01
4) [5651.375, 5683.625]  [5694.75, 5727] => 1.00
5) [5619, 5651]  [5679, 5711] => 0.96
